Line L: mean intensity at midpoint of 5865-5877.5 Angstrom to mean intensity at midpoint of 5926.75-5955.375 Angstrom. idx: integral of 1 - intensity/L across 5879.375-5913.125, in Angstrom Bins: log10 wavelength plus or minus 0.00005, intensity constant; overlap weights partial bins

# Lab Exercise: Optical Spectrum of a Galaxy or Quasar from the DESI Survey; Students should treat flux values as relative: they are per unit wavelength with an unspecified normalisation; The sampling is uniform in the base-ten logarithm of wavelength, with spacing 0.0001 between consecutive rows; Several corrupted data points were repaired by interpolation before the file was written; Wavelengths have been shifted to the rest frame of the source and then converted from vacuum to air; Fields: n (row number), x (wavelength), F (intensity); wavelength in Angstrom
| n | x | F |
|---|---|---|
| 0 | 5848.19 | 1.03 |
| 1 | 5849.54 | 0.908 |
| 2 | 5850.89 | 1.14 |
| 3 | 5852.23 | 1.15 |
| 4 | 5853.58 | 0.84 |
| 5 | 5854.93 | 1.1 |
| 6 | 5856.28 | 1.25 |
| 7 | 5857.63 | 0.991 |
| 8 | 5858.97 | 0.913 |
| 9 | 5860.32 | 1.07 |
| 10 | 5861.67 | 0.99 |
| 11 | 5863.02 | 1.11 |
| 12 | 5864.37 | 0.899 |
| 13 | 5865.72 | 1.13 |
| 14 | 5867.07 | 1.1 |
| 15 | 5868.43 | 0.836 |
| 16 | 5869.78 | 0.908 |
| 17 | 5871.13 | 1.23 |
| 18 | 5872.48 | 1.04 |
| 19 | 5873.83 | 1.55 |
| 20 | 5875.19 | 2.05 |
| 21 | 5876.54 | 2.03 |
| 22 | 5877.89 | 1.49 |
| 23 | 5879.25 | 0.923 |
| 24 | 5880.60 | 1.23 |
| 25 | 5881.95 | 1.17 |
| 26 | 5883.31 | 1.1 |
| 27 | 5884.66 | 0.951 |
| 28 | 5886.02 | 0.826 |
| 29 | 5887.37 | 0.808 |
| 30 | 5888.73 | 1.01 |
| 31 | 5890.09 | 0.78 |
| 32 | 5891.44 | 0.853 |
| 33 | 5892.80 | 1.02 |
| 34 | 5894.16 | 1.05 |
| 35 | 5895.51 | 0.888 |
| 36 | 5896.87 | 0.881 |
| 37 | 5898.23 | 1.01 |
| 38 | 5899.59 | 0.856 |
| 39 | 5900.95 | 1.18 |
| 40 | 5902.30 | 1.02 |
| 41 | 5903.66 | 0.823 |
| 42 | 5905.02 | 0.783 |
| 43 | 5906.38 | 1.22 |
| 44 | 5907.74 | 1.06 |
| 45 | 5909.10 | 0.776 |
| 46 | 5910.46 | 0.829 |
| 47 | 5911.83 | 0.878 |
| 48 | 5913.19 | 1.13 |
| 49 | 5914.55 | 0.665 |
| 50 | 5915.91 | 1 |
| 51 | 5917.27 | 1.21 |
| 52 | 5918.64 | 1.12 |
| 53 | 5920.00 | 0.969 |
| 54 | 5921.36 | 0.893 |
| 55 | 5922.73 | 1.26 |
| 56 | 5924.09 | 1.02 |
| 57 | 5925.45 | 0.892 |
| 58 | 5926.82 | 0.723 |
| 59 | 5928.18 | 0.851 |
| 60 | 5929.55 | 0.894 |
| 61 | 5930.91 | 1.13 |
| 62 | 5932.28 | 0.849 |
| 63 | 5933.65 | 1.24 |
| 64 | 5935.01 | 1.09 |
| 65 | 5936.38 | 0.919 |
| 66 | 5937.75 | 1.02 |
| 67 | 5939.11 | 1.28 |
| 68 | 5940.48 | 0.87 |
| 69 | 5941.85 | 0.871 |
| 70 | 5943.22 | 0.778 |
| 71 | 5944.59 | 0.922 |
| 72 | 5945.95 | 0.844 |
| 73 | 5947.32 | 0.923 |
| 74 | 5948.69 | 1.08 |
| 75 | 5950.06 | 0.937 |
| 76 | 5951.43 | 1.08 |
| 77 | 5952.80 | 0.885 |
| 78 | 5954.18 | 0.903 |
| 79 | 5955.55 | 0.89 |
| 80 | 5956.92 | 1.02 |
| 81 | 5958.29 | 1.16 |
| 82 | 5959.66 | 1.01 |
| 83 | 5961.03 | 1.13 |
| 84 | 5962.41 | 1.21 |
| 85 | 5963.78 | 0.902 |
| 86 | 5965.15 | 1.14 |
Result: 6.5 Angstrom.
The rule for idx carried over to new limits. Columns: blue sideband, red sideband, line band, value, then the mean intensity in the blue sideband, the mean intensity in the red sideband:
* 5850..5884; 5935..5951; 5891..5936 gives 2.8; 1.17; 0.958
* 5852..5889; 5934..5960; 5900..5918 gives 1.5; 1.13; 0.976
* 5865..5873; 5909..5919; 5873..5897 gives -3.3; 1.04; 0.955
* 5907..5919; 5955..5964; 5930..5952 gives 0.6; 0.96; 1.06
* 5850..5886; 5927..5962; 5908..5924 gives 1.0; 1.15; 0.981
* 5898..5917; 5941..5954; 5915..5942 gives -2.0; 0.949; 0.923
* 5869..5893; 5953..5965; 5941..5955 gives 1.7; 1.17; 1.03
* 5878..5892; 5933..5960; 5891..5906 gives 0.6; 0.987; 0.986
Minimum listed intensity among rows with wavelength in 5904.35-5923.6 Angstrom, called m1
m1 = 0.665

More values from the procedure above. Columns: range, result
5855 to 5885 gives 0.836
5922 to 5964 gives 0.723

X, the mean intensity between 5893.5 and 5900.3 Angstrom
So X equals 0.938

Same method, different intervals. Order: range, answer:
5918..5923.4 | 1.06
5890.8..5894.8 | 0.973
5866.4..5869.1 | 0.965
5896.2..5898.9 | 0.945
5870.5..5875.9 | 1.47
